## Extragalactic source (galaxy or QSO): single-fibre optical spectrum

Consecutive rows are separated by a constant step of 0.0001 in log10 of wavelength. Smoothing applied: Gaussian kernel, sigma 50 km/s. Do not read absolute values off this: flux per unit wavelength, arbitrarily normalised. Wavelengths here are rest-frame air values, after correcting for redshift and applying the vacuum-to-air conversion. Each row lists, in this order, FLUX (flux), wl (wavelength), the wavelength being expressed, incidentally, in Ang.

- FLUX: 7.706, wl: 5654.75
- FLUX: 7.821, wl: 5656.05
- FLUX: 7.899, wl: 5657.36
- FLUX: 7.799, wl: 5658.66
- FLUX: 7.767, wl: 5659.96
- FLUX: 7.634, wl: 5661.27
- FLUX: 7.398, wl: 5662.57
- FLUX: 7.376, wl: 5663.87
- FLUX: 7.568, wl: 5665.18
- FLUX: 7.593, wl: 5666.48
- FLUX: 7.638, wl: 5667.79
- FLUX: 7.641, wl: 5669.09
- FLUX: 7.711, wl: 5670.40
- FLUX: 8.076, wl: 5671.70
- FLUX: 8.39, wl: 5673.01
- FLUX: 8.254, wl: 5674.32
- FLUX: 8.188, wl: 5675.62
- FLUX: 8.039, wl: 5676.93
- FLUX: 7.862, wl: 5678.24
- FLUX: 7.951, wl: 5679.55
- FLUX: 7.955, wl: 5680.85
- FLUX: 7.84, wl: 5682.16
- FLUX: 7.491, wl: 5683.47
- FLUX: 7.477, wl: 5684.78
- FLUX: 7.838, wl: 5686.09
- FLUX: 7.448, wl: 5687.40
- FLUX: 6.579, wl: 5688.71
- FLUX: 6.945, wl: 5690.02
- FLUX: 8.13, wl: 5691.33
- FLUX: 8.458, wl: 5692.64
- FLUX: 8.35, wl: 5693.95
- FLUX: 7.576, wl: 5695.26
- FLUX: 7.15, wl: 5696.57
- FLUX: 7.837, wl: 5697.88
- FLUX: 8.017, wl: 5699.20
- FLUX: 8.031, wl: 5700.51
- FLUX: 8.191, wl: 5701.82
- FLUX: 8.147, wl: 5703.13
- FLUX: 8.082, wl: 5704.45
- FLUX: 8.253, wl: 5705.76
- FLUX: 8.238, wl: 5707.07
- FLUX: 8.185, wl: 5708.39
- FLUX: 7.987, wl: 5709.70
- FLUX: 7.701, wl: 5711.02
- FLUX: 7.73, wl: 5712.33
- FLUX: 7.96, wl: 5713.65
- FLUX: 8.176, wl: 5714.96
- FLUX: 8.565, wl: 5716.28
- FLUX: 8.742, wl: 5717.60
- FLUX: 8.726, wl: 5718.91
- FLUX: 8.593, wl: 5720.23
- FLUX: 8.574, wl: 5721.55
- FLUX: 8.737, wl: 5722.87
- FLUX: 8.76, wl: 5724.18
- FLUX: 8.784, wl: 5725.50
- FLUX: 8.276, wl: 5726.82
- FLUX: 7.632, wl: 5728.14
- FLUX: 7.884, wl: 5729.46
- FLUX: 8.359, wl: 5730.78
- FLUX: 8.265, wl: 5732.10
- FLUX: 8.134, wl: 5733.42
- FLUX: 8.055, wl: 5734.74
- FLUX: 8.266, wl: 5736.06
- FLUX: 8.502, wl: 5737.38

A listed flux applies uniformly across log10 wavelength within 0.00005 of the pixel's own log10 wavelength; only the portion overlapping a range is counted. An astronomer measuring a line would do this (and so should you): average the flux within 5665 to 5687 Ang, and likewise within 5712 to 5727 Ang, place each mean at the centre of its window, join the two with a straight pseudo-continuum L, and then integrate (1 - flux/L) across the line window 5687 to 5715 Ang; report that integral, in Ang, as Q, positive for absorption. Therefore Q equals 1.2 Ang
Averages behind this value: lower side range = 7.85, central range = 7.87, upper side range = 8.49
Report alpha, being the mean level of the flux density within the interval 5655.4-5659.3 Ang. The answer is 7.83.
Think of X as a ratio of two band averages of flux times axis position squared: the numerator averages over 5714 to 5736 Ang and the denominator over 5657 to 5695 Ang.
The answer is 1.1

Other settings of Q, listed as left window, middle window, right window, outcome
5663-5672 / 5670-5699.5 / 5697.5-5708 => 0.2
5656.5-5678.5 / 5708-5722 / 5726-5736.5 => -0.4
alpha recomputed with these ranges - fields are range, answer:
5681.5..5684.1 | 7.66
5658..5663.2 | 7.66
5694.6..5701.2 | 7.73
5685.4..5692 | 7.39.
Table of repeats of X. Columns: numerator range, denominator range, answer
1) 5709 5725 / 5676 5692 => 1.11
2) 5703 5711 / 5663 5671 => 1.08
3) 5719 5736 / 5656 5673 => 1.11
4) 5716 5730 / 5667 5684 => 1.09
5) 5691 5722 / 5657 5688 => 1.06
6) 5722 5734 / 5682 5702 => 1.09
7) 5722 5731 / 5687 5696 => 1.11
